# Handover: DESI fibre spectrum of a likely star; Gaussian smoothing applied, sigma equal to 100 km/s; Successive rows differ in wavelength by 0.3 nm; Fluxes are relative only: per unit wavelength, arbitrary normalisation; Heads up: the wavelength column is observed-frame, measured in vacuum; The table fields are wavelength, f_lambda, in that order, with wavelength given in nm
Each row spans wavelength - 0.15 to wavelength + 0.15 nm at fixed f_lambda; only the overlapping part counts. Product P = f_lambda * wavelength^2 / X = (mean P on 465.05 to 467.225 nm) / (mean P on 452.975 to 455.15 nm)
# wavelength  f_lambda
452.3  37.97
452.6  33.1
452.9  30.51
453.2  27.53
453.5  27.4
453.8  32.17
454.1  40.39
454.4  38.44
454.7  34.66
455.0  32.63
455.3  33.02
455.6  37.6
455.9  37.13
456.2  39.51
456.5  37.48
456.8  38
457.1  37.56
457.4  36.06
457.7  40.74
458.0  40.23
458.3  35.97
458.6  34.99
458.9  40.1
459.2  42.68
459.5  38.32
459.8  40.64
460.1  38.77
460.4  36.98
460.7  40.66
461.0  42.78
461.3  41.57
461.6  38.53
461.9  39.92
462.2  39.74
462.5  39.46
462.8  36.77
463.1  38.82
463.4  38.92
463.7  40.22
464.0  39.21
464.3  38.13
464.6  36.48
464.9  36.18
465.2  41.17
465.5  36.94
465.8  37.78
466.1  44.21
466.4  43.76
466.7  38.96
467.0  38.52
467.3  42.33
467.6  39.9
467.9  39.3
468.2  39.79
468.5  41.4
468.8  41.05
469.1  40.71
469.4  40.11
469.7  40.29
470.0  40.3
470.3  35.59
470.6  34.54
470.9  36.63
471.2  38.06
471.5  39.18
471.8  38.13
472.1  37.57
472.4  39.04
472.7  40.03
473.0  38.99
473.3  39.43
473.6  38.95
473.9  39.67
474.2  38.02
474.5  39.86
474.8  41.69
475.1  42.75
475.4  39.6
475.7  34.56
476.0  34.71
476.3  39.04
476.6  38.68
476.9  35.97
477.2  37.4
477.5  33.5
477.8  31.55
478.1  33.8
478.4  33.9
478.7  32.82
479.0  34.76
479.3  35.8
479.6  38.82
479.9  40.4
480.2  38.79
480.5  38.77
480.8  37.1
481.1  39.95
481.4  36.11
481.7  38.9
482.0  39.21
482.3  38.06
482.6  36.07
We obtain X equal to 1.3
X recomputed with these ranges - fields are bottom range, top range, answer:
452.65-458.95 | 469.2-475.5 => 1.17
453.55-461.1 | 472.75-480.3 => 1.07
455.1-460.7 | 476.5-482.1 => 1.05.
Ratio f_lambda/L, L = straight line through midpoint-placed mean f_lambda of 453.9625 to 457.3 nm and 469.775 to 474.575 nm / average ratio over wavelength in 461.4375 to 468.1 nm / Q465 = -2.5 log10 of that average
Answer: -0.045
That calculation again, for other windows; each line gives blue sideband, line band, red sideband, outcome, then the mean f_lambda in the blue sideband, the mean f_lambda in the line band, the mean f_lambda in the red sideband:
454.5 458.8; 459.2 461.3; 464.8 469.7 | -0.06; 36.9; 40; 40.2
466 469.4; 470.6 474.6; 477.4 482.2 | 0.01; 40.8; 38.6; 36.6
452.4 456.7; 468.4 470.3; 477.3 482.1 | -0.13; 34.5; 40.2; 36.5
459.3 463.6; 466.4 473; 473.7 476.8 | 0.00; 39.5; 39.2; 38.8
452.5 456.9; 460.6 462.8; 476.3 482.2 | -0.14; 34.6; 40.1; 36.7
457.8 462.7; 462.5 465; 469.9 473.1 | 0.02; 39.4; 38.2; 38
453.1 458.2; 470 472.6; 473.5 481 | -0.02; 36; 37.6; 37.2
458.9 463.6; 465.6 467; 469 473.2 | -0.05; 39.7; 40.7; 38.5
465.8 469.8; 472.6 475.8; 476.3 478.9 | -0.07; 40.7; 39.5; 35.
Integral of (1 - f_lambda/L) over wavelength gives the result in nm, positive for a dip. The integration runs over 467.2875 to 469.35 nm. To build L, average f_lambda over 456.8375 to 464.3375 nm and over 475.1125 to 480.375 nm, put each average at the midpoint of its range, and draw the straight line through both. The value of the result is -0.14 nm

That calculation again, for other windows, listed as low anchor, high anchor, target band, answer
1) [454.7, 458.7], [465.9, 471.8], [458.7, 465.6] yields -0.20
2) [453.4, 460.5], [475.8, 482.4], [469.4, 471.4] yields -0.05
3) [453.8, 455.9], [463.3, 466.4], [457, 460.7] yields -0.15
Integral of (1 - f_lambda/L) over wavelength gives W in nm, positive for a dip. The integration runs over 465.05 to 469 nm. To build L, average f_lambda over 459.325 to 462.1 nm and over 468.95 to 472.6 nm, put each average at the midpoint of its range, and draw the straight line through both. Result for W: -0.15 nm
